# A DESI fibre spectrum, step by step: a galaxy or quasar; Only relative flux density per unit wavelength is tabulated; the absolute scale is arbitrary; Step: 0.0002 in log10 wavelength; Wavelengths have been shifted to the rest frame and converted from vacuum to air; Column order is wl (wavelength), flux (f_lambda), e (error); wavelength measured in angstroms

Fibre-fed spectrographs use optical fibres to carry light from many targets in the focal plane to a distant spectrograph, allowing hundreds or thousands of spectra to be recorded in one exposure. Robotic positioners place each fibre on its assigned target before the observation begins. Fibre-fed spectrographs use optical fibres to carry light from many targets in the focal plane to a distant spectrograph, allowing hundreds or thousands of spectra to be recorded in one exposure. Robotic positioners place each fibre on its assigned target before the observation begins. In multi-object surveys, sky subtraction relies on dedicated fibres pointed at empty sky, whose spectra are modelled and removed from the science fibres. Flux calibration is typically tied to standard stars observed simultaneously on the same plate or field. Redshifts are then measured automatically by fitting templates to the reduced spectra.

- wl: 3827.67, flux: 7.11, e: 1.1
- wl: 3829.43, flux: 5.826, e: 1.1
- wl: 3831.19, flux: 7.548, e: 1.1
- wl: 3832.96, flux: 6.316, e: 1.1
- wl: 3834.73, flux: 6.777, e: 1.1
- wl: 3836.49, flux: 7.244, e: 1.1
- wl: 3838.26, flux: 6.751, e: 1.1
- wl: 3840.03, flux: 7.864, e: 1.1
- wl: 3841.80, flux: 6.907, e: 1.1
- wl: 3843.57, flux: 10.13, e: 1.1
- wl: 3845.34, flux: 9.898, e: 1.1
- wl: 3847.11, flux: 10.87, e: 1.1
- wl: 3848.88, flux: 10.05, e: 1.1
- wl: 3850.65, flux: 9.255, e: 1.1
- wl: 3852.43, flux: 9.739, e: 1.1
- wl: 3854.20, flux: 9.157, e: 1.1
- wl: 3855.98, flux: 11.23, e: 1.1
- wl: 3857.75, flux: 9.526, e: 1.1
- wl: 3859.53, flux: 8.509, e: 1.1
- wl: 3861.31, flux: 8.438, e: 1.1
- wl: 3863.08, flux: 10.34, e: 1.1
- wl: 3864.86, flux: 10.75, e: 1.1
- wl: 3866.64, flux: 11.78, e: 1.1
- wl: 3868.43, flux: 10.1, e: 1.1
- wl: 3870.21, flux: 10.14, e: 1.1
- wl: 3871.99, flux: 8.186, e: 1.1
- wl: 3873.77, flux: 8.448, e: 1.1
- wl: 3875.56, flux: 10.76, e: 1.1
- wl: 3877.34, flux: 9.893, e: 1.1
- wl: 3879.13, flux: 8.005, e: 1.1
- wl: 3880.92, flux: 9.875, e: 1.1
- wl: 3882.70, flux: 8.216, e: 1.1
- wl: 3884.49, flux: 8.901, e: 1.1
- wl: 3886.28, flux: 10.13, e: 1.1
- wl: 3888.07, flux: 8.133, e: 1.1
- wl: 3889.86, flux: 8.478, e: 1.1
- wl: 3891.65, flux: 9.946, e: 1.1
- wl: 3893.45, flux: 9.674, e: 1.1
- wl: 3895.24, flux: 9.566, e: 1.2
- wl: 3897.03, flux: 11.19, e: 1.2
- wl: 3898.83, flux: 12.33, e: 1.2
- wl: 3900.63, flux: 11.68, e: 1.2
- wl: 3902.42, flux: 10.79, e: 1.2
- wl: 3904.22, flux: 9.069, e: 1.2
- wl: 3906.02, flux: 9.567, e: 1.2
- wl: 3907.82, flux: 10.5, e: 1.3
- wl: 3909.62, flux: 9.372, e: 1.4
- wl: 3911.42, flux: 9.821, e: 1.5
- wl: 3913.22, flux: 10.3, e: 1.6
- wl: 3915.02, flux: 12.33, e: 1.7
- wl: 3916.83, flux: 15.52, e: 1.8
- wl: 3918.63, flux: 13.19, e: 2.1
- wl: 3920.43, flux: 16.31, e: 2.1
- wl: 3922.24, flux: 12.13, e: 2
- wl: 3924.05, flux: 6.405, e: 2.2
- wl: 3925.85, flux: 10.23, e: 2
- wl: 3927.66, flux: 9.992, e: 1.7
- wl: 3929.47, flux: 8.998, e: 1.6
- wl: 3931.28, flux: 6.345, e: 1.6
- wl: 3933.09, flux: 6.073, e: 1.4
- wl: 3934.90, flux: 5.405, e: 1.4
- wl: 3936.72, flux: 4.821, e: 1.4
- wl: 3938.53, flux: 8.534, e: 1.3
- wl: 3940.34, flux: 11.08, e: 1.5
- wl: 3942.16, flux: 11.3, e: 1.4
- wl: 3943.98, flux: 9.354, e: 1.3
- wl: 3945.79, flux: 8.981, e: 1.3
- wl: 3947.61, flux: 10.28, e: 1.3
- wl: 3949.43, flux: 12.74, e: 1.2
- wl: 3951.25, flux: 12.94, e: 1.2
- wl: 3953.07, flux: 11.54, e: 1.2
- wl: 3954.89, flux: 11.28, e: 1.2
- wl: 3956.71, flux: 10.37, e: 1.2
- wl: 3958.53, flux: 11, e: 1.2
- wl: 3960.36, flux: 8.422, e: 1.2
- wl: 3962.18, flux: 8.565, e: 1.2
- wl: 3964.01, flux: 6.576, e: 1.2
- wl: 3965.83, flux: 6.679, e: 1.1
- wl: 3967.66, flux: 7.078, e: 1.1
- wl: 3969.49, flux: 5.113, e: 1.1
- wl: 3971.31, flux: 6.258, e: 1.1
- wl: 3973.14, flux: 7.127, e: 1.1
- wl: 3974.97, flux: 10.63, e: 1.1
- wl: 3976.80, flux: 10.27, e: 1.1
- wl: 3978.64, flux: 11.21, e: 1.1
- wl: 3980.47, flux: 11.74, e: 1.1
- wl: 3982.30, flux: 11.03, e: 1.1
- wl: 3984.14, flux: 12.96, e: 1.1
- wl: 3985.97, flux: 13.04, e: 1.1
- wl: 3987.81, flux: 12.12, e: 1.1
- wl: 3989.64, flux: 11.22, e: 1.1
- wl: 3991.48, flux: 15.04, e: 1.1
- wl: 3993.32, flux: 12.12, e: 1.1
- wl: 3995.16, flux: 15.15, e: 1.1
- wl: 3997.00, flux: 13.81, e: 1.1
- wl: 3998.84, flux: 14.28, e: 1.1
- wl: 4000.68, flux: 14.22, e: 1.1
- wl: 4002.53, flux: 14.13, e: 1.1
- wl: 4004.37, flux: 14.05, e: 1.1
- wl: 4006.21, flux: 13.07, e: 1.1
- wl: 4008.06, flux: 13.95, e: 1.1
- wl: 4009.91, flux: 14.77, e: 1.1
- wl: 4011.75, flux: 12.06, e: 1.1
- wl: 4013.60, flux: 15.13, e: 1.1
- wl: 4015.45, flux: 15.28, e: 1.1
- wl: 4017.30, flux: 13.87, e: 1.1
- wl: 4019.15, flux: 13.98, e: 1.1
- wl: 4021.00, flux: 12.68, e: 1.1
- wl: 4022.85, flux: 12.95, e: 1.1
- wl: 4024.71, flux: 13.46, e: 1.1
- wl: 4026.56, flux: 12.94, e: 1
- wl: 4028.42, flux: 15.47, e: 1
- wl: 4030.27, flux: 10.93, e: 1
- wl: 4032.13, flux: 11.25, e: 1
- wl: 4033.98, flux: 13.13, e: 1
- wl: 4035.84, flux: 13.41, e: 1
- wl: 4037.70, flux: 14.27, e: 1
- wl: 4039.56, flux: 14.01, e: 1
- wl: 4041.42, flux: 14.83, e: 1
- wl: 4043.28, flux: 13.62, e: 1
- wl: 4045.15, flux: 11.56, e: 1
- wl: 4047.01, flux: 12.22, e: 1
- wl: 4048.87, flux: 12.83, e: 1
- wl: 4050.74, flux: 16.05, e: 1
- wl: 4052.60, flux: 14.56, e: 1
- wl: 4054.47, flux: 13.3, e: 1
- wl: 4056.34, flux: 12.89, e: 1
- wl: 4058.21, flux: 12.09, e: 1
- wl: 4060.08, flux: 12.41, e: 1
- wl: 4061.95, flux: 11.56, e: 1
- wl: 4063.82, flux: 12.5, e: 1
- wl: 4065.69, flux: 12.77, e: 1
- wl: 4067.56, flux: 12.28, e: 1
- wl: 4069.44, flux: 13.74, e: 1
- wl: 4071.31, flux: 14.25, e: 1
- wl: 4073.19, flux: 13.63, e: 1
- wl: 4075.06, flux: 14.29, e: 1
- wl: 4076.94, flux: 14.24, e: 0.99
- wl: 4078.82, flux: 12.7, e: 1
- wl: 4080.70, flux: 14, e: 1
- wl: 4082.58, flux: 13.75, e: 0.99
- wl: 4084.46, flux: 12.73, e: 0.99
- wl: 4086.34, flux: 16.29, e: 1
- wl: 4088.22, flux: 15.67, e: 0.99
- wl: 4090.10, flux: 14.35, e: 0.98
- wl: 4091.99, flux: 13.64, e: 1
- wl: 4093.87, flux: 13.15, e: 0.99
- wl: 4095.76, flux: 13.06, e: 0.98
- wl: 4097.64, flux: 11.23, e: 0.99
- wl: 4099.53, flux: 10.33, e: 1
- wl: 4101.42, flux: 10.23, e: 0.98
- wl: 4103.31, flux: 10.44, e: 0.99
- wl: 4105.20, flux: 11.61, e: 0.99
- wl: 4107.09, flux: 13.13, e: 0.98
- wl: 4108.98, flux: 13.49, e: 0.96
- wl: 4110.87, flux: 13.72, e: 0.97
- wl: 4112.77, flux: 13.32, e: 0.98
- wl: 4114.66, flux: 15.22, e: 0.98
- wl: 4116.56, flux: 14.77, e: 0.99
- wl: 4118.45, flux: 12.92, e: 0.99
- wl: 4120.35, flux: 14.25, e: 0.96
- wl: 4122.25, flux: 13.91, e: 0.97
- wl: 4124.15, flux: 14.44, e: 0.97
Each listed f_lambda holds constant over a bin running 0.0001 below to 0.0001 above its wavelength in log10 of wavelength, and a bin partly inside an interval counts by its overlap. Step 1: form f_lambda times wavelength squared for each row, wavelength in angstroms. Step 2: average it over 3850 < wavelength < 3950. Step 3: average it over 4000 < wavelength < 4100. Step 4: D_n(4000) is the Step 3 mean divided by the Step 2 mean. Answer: 1.5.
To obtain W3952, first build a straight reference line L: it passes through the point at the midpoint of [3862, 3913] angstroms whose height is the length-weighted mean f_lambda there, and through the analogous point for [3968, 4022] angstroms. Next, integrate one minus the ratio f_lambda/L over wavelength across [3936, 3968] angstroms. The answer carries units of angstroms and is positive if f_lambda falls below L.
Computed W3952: 4.9 angstroms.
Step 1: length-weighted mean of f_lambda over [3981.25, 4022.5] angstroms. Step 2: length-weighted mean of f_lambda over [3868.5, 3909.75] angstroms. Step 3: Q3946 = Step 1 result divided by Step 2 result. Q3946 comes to 1.39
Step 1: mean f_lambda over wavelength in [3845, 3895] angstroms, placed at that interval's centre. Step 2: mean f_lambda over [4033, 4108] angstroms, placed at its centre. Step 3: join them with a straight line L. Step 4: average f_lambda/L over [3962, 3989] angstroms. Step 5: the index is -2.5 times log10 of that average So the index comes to 0.218 mag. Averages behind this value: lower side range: 9.58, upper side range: 13.2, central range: 9.41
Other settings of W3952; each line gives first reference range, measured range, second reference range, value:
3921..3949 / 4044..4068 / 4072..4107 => -1.4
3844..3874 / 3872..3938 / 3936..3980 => -1.2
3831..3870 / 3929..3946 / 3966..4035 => 4.6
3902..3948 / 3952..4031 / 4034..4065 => -0.6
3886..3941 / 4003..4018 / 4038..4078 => -2.2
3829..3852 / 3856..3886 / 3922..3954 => -3.7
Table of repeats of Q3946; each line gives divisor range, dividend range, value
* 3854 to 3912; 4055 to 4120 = 1.34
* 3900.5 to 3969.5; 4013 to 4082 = 1.37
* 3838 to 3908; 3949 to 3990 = 1.03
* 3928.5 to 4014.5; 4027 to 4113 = 1.23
